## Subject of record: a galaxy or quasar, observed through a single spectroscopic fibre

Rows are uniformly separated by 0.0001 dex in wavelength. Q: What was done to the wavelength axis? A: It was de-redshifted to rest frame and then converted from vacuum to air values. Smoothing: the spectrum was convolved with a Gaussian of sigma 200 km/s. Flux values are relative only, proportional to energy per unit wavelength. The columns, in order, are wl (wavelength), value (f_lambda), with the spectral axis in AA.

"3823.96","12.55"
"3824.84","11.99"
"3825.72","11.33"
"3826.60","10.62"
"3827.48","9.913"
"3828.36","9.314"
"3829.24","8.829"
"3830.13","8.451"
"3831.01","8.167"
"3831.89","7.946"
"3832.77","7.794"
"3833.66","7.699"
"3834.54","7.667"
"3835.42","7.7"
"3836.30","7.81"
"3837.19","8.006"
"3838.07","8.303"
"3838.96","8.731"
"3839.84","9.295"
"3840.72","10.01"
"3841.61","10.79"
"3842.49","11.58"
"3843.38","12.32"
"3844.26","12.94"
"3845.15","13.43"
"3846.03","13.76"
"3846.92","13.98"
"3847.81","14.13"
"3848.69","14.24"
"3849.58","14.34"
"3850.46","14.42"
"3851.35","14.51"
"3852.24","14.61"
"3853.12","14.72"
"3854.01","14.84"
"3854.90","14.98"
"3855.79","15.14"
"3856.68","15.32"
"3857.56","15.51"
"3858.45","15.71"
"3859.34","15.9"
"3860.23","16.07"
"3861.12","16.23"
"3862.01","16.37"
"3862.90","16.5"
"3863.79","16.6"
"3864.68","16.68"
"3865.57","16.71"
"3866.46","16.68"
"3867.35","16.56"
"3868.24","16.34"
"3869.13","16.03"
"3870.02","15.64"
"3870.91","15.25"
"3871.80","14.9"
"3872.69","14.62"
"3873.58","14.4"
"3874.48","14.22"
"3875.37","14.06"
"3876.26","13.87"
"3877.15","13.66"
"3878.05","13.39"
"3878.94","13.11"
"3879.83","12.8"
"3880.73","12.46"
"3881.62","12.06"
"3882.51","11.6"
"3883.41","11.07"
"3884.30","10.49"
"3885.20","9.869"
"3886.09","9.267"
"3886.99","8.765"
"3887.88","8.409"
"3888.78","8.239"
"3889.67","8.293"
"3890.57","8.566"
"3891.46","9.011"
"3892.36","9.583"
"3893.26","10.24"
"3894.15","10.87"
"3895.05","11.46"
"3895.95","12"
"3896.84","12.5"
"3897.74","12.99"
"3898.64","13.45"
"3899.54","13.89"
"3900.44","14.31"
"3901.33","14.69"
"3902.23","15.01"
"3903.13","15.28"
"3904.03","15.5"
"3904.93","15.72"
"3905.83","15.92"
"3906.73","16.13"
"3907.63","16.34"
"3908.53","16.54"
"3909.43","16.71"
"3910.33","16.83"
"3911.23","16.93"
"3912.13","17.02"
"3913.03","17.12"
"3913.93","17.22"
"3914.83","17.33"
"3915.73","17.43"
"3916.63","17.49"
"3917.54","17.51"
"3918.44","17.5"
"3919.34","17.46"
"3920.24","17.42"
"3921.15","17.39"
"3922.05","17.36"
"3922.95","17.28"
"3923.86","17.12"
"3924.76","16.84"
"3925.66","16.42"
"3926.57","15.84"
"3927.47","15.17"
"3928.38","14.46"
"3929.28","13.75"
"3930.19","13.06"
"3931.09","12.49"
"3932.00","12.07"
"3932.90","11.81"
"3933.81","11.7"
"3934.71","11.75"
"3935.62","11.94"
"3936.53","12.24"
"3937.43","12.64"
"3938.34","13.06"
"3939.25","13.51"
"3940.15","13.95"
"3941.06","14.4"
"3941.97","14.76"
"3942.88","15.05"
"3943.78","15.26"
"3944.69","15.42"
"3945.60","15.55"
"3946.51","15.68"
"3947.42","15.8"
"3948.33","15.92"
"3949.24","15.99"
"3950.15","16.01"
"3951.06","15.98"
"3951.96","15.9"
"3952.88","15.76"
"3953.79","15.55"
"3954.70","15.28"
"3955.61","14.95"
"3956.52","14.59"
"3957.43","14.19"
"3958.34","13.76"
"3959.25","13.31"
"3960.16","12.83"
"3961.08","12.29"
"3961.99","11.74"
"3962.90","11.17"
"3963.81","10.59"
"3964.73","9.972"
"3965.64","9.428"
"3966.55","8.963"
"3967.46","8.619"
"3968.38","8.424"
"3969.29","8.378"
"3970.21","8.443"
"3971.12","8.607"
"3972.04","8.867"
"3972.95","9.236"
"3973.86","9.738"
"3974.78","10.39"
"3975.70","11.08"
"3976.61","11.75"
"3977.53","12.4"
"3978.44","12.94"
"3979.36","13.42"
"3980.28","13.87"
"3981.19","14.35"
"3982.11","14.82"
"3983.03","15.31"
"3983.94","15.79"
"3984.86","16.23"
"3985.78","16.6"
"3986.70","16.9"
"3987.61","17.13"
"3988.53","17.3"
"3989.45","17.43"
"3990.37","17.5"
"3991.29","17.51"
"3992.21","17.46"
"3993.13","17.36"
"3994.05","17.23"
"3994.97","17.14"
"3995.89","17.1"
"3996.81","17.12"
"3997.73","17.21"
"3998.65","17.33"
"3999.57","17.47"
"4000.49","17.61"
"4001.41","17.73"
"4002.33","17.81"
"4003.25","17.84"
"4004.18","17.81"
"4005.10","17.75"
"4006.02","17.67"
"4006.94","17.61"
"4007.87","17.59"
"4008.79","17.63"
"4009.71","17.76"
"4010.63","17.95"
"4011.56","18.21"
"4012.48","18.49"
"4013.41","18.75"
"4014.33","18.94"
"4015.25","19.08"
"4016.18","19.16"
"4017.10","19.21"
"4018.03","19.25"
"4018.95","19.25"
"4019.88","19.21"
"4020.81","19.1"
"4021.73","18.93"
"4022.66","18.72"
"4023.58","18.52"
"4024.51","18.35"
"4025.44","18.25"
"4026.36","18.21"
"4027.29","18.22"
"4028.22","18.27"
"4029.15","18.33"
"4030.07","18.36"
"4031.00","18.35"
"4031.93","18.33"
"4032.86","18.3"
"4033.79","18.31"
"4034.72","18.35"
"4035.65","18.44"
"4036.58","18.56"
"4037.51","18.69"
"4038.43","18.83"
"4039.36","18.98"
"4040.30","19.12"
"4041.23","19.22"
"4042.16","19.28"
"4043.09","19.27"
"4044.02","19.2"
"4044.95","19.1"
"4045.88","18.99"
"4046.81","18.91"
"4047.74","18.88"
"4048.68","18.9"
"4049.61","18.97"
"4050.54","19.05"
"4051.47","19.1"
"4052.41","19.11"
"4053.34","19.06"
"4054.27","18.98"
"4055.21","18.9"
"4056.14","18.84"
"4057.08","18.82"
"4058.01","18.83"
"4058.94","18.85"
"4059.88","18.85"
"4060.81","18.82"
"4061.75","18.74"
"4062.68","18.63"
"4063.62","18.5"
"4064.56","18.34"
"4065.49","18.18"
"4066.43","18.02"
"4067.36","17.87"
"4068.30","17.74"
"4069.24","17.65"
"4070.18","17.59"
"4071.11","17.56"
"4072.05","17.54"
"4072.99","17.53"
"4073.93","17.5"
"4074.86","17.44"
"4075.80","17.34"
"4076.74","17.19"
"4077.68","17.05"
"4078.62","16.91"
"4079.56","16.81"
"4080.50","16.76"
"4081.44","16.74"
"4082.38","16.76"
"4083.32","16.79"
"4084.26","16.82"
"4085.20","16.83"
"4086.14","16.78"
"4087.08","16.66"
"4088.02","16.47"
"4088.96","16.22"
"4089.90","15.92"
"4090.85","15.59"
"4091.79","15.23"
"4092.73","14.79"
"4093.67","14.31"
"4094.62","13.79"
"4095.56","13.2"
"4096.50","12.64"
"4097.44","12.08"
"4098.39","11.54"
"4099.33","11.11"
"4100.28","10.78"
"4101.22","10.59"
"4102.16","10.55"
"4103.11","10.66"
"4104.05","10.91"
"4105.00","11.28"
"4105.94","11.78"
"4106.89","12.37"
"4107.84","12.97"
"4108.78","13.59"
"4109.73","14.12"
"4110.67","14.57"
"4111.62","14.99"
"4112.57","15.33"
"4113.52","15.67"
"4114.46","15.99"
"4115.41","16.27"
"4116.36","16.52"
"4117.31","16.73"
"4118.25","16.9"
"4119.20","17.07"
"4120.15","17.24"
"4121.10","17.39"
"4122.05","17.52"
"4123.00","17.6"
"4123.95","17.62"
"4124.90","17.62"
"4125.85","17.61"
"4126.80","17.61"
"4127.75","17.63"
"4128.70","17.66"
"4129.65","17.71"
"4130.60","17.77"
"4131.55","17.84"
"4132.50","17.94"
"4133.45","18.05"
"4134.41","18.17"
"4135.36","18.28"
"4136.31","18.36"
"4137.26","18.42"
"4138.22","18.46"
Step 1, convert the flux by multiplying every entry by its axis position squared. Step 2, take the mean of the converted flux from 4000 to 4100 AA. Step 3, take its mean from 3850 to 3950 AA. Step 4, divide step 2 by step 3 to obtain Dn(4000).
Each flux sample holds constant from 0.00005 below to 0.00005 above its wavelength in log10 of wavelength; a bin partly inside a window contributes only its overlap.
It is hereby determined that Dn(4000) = 1.3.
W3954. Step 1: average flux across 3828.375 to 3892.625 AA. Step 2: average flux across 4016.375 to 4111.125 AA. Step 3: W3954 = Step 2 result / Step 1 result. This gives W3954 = 1.4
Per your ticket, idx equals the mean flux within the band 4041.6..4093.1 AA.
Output 17.8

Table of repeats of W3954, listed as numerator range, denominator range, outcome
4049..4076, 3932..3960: 1.28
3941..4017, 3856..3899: 1.13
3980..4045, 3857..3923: 1.25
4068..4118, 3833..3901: 1.18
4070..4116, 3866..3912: 1.12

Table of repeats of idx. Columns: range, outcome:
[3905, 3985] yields 14.1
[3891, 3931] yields 15.2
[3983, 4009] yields 17.3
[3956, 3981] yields 11.1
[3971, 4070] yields 17.5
